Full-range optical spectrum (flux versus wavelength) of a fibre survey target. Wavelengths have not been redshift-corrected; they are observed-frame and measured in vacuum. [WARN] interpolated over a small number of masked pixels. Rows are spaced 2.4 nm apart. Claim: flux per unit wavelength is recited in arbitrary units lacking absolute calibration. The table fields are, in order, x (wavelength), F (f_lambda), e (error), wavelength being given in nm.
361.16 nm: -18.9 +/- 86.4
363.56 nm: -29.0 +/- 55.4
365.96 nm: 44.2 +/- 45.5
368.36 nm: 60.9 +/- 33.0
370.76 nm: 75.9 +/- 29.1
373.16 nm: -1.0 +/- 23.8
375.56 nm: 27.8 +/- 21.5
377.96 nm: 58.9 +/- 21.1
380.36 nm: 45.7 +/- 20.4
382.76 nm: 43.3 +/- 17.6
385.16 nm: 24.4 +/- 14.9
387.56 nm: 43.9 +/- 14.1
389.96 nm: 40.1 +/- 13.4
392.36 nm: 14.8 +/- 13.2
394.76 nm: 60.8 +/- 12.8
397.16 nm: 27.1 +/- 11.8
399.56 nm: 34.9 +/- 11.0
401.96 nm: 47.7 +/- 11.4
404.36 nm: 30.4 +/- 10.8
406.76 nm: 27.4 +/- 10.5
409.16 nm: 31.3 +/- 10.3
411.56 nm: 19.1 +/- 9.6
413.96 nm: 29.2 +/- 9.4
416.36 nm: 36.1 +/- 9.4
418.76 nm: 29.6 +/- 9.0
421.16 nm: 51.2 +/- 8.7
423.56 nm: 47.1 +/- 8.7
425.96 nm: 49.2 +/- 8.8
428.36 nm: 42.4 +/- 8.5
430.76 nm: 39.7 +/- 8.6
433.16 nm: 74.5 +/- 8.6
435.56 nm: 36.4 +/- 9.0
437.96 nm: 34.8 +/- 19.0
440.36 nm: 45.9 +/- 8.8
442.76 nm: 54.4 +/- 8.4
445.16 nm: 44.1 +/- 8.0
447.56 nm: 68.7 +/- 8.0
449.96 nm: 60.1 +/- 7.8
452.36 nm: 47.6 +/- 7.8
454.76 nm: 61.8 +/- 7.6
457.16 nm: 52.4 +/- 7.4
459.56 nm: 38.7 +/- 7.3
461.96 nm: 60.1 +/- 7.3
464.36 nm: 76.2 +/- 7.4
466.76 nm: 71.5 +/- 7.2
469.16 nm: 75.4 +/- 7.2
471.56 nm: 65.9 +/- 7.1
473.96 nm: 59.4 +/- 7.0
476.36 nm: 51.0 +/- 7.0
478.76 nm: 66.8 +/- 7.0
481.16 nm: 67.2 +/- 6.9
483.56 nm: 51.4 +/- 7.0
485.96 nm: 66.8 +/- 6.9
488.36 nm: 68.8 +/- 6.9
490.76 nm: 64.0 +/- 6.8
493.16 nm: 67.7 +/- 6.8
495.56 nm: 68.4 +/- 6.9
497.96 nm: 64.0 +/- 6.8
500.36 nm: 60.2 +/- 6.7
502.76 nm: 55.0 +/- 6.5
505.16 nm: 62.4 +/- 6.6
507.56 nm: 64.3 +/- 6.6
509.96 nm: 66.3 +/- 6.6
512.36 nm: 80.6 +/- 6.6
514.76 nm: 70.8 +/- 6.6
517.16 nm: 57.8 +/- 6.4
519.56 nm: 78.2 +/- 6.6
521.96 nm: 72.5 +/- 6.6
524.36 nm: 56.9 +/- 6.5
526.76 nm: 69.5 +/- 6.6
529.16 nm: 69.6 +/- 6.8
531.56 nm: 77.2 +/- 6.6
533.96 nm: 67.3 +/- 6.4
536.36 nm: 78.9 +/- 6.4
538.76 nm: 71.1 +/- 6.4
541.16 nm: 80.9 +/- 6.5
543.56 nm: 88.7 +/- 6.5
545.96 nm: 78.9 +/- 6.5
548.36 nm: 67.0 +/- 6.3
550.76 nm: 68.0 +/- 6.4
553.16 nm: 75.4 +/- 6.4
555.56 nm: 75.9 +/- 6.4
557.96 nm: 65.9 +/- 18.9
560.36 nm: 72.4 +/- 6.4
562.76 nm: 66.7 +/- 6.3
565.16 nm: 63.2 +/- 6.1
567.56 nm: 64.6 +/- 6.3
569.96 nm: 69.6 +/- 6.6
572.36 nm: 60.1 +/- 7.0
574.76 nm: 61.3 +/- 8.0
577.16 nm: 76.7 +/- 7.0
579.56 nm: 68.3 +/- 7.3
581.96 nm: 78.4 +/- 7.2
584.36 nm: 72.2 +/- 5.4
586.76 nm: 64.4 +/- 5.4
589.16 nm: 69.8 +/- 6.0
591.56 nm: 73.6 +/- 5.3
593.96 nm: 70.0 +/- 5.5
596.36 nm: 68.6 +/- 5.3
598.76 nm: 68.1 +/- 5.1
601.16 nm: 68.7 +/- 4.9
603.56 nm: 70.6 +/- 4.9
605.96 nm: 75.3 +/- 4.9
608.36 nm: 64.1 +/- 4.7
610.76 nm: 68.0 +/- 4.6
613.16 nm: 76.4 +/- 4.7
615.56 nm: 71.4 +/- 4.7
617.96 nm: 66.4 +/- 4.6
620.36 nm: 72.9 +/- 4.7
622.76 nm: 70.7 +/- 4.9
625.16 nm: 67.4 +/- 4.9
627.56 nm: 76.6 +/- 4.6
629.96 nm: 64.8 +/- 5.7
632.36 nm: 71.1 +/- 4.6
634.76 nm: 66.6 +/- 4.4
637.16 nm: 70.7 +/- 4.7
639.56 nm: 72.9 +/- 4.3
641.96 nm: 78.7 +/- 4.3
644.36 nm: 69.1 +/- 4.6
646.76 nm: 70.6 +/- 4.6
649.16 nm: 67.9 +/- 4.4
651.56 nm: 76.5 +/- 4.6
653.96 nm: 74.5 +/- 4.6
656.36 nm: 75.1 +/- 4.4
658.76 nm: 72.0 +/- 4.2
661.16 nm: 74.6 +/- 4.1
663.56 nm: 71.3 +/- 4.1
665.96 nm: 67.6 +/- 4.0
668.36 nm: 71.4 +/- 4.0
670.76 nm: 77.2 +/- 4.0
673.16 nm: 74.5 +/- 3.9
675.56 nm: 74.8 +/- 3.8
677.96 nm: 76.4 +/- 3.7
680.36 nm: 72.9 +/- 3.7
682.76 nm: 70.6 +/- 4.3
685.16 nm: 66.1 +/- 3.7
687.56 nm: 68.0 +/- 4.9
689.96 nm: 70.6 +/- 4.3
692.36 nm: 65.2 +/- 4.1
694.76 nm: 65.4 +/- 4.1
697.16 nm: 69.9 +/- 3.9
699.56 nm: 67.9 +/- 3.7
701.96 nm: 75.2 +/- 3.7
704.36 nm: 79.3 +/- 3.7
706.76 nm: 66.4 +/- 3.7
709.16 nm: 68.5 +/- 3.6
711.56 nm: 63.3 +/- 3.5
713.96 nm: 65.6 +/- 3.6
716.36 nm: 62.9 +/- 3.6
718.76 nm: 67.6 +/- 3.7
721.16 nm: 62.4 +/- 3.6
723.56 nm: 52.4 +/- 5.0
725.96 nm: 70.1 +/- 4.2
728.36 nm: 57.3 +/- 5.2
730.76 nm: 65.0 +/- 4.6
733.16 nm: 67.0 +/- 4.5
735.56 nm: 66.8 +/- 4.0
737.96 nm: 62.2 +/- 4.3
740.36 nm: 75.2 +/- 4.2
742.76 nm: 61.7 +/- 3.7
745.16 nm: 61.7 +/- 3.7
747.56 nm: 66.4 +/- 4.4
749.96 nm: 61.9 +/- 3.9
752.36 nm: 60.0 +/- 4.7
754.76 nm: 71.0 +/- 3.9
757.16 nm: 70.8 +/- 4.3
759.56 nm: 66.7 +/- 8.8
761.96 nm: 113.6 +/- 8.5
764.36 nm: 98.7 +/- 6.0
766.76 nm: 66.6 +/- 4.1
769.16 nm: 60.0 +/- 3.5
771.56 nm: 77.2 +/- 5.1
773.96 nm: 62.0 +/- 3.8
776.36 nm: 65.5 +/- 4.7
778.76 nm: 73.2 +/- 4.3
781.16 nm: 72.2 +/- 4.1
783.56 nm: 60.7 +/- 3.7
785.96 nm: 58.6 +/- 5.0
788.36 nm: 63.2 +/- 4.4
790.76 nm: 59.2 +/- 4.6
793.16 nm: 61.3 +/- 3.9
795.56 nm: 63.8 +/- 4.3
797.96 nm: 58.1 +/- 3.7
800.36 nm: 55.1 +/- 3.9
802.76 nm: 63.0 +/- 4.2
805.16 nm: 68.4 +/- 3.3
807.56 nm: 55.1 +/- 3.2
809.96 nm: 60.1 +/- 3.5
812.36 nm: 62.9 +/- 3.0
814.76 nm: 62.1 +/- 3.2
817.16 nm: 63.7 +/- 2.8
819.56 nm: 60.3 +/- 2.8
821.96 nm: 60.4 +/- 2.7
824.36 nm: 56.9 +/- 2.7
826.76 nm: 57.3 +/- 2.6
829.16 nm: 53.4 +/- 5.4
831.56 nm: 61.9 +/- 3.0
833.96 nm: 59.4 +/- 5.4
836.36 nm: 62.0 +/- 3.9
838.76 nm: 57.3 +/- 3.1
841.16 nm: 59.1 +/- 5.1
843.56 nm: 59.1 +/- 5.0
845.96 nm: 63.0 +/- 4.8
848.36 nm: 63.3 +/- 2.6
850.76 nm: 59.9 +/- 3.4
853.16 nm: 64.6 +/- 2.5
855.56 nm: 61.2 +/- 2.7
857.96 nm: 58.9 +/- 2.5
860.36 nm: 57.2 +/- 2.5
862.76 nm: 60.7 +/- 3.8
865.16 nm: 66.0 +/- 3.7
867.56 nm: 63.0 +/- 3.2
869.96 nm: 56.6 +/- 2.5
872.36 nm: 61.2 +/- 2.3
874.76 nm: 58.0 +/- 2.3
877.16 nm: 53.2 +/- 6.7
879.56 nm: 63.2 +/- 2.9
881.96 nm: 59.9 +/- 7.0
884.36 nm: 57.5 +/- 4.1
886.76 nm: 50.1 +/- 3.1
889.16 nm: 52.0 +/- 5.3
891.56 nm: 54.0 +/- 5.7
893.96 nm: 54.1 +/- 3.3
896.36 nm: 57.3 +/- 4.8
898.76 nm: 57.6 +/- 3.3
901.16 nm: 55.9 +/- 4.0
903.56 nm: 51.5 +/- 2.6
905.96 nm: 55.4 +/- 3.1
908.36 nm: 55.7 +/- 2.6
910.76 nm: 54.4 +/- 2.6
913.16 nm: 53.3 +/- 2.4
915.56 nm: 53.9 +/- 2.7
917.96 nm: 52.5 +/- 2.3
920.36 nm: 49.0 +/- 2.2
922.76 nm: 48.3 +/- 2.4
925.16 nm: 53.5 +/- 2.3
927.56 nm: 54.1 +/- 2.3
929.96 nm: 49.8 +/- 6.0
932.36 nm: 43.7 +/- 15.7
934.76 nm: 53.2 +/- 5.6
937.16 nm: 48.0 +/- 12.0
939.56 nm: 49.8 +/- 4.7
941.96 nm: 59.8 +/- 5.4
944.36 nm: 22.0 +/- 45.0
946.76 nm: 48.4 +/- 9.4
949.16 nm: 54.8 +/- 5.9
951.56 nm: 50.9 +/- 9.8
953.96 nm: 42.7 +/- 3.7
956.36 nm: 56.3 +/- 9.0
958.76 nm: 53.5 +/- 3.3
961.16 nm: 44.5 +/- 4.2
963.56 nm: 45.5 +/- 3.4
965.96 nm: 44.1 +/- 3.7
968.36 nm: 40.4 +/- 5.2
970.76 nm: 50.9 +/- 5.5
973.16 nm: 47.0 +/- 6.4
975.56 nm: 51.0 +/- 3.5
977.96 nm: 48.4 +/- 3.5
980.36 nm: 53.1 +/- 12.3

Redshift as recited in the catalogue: 0.161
